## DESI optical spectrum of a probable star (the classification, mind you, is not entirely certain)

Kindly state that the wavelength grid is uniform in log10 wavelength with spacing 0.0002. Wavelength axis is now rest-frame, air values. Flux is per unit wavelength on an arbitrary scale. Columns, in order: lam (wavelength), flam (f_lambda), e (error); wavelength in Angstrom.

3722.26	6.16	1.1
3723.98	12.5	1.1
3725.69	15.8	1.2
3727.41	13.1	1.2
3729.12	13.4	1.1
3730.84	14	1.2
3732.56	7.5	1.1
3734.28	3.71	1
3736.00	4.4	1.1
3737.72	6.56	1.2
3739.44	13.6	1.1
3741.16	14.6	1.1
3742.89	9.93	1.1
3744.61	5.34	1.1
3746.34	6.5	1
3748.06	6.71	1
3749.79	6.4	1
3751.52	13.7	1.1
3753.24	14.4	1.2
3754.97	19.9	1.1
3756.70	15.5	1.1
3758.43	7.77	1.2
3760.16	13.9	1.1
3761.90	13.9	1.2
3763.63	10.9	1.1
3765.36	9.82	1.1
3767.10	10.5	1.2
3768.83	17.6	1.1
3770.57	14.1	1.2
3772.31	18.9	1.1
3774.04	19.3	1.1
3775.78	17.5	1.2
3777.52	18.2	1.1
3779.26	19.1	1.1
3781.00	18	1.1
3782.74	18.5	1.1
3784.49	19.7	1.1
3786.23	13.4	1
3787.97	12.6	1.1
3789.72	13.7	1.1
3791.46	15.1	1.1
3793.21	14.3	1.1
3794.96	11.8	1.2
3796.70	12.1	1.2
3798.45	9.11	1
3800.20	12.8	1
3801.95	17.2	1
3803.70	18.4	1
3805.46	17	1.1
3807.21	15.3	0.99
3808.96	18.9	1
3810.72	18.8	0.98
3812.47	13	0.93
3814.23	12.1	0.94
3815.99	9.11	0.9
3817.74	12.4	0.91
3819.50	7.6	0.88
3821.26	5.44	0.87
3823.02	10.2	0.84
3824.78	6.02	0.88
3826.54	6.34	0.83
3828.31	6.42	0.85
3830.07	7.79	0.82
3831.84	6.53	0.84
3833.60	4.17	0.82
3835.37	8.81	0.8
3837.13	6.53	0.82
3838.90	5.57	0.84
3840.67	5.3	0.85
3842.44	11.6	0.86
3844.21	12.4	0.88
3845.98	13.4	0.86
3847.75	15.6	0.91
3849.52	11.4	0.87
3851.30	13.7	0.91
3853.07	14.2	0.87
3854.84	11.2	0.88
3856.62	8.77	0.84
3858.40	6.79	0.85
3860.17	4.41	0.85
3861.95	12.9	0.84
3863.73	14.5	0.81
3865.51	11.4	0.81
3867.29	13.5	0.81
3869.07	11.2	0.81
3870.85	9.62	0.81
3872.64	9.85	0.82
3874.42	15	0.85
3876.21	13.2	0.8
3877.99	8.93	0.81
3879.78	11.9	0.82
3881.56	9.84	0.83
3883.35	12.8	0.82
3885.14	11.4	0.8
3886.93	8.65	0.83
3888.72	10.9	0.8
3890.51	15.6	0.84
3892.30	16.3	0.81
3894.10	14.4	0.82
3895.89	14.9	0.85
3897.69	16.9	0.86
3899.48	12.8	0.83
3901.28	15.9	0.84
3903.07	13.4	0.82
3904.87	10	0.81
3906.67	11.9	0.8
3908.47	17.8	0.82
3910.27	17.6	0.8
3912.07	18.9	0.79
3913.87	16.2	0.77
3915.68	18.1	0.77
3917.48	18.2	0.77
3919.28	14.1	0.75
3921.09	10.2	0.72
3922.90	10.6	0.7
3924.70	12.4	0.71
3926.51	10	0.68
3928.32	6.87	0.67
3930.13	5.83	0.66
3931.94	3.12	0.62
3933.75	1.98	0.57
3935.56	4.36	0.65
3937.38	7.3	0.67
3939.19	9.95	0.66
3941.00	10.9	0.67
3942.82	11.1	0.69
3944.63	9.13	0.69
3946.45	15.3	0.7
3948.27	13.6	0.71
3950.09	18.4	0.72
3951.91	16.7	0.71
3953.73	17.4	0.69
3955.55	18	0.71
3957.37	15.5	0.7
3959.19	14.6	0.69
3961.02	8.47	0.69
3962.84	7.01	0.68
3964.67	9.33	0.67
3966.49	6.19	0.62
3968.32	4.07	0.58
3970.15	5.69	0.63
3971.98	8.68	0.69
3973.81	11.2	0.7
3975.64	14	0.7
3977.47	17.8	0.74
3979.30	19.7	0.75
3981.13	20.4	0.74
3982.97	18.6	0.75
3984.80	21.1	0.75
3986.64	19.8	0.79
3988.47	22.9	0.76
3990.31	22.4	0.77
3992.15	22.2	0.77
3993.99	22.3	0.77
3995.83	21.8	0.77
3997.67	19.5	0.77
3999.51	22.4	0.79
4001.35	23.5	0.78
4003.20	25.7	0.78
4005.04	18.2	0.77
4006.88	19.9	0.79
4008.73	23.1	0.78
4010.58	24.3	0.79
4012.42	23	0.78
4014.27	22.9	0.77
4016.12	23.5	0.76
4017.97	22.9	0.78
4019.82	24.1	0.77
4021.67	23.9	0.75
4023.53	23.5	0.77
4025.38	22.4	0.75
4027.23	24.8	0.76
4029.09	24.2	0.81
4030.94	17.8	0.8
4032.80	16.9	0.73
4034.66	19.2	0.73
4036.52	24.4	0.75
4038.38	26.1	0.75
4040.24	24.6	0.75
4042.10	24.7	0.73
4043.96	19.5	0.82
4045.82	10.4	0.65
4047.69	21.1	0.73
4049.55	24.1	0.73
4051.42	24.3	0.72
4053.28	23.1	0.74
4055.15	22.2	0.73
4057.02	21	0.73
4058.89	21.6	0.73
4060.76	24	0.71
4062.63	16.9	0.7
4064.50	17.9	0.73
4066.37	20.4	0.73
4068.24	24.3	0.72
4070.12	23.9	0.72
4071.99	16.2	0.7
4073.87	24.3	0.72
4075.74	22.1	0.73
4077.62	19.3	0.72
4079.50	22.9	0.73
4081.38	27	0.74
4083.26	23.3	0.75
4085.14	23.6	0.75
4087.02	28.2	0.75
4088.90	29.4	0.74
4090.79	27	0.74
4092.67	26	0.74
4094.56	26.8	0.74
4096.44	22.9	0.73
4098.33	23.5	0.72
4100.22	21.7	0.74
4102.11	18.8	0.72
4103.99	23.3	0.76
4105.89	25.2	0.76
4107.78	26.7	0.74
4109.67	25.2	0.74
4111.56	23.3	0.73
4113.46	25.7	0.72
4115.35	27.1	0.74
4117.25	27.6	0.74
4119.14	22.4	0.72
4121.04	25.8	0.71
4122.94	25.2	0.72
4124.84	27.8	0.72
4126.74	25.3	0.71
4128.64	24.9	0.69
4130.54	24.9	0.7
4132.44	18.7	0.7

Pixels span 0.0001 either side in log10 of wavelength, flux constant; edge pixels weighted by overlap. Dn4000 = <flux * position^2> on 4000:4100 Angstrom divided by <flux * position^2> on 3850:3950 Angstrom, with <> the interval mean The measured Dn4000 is 2.06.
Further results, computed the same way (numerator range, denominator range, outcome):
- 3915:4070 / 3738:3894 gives 1.58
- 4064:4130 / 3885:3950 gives 2.17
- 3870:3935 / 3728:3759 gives 1.30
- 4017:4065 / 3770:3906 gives 1.95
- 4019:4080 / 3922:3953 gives 2.31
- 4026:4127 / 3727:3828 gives 2.12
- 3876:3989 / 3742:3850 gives 1.12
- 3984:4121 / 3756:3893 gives 2.09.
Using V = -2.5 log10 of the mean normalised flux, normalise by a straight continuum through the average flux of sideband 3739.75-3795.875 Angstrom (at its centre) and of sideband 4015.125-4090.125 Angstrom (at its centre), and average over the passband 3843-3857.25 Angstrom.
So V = 0.27 mag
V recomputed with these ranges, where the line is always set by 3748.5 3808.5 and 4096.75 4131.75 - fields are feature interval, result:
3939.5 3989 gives 0.415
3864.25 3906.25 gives 0.383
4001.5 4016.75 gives -0.054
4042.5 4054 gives 0.106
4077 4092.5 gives -0.067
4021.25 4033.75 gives 0.010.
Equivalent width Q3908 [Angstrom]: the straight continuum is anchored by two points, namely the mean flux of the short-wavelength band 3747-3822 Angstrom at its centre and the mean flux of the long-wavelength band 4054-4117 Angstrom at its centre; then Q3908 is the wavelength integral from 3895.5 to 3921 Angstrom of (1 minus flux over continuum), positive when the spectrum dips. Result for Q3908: 3.7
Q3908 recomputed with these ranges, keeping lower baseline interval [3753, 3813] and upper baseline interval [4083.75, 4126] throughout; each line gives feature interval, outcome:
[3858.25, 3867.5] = 3.7 Angstrom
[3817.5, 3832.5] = 8.2 Angstrom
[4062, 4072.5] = 1.7 Angstrom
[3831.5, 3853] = 9.1 Angstrom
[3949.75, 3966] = 5.5 Angstrom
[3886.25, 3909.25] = 6.0 Angstrom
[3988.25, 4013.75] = -0.3 Angstrom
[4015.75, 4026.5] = -0.4 Angstrom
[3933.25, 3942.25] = 5.7 Angstrom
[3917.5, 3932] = 7.0 Angstrom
